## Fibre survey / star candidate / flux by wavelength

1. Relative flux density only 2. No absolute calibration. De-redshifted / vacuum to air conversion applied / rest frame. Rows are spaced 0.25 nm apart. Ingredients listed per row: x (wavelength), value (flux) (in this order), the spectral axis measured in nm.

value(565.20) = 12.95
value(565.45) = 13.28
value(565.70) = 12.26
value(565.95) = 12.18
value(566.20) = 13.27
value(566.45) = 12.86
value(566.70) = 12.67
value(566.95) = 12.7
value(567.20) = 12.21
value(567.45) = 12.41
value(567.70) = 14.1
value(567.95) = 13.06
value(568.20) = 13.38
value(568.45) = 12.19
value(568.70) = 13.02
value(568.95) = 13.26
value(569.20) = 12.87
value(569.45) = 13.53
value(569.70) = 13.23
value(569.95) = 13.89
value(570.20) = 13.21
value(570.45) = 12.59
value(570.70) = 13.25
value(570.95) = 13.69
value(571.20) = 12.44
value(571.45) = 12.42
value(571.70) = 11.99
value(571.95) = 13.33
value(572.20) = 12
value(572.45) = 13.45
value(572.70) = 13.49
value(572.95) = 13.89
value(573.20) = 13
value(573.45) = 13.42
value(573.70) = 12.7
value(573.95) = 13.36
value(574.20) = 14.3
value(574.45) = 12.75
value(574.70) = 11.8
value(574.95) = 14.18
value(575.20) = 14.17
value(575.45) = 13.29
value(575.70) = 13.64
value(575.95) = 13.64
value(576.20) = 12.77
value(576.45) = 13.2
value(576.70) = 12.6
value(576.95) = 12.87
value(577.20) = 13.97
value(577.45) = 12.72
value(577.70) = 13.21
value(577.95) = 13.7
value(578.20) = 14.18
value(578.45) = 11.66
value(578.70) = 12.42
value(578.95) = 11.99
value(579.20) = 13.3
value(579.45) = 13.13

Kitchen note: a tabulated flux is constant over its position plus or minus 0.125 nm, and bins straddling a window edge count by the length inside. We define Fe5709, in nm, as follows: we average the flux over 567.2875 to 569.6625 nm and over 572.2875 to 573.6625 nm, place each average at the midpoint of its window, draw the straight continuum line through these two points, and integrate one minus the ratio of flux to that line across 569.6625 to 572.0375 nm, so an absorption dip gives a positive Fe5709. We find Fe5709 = 0.04 nm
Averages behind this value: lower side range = 13.1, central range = 13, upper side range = 13.4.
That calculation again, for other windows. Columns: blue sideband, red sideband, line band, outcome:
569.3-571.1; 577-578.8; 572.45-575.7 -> -0.04 nm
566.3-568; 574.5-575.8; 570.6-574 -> 0.04 nm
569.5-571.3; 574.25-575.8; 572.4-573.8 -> 0.00 nm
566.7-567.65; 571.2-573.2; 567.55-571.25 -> -0.13 nm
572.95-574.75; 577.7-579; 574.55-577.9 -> -0.06 nm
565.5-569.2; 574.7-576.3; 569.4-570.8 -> -0.02 nm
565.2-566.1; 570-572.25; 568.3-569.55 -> -0.02 nm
